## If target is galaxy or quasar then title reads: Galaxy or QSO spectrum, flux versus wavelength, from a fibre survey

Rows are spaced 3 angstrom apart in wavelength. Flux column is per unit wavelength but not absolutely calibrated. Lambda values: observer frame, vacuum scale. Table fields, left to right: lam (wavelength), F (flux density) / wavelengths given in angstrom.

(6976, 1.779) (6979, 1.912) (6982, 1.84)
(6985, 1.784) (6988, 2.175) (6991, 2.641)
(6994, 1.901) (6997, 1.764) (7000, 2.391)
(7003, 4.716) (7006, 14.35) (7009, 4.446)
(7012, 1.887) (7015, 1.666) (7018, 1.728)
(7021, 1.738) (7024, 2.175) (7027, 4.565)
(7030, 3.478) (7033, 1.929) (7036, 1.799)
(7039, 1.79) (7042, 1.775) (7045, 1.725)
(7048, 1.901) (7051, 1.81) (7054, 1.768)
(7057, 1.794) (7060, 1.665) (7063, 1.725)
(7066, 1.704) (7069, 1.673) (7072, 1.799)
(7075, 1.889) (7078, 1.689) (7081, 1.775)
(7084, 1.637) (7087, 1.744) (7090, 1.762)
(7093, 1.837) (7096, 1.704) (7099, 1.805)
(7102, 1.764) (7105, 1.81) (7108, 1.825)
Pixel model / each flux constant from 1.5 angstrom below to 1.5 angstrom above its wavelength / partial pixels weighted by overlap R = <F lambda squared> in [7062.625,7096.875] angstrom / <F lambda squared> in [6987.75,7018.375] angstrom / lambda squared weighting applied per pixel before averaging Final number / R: 0.48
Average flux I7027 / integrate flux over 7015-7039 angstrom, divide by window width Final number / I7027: 2.39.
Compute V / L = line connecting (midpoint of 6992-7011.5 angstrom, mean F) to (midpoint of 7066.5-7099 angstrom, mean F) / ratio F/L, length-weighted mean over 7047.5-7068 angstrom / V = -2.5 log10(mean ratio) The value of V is 0.45 mag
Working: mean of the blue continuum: 4.71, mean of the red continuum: 1.75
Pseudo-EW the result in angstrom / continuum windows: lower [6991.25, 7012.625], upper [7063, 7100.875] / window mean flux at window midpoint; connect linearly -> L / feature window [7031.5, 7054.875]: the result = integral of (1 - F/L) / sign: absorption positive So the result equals 9.53 angstrom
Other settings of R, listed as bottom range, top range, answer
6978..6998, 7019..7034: 1.39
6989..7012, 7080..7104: 0.41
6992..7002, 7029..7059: 0.90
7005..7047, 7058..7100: 0.58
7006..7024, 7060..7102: 0.54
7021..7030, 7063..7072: 0.56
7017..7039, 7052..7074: 0.71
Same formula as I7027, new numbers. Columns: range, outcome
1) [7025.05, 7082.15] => 2.02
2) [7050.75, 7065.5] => 1.74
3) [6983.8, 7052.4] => 2.88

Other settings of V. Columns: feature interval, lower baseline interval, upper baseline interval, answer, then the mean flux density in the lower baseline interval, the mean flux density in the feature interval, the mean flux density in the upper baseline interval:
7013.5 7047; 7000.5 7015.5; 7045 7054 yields 0.454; 5.46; 2.21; 1.82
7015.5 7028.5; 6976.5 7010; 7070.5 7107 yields 0.203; 3.56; 2.48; 1.77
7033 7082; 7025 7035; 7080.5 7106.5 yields 0.388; 3.19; 1.77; 1.76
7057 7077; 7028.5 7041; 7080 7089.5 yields 0.091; 2.23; 1.75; 1.72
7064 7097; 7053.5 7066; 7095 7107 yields 0.004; 1.73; 1.75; 1.78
